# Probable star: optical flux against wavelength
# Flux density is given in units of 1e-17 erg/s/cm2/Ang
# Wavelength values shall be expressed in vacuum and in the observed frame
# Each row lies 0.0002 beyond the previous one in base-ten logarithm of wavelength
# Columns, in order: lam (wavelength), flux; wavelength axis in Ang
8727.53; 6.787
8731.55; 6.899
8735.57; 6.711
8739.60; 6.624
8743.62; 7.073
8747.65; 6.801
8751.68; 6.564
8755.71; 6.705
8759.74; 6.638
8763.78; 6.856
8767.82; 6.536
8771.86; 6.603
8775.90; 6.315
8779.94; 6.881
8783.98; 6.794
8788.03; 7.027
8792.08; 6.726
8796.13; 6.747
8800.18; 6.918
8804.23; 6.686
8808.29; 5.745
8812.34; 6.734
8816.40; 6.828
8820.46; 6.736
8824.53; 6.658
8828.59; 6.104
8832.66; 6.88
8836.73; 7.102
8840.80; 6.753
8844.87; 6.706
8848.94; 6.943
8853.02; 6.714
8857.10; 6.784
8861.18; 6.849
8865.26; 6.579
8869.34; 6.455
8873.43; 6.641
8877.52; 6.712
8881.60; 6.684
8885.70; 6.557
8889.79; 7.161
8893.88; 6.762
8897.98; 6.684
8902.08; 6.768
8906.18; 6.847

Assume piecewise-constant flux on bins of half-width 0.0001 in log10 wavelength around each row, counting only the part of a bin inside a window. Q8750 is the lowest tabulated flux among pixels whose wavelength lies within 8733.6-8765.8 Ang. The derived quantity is 6.564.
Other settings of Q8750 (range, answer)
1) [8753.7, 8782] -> 6.315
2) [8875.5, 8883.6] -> 6.684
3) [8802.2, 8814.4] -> 5.745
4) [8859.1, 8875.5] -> 6.455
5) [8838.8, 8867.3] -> 6.579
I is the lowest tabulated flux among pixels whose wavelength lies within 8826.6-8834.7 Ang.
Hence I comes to 6.104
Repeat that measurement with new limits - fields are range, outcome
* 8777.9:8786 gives 6.794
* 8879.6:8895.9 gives 6.557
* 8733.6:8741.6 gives 6.624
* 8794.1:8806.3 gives 6.686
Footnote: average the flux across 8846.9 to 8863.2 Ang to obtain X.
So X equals 6.82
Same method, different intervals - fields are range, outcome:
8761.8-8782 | 6.64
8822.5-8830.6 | 6.39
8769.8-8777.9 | 6.46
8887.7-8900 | 6.87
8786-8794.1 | 6.87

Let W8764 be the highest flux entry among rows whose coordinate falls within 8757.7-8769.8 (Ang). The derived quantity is 6.856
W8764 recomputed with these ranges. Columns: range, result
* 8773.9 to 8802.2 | 7.027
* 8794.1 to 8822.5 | 6.918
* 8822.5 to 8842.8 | 7.102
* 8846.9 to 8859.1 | 6.943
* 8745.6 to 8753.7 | 6.801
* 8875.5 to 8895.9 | 7.161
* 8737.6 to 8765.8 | 7.073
